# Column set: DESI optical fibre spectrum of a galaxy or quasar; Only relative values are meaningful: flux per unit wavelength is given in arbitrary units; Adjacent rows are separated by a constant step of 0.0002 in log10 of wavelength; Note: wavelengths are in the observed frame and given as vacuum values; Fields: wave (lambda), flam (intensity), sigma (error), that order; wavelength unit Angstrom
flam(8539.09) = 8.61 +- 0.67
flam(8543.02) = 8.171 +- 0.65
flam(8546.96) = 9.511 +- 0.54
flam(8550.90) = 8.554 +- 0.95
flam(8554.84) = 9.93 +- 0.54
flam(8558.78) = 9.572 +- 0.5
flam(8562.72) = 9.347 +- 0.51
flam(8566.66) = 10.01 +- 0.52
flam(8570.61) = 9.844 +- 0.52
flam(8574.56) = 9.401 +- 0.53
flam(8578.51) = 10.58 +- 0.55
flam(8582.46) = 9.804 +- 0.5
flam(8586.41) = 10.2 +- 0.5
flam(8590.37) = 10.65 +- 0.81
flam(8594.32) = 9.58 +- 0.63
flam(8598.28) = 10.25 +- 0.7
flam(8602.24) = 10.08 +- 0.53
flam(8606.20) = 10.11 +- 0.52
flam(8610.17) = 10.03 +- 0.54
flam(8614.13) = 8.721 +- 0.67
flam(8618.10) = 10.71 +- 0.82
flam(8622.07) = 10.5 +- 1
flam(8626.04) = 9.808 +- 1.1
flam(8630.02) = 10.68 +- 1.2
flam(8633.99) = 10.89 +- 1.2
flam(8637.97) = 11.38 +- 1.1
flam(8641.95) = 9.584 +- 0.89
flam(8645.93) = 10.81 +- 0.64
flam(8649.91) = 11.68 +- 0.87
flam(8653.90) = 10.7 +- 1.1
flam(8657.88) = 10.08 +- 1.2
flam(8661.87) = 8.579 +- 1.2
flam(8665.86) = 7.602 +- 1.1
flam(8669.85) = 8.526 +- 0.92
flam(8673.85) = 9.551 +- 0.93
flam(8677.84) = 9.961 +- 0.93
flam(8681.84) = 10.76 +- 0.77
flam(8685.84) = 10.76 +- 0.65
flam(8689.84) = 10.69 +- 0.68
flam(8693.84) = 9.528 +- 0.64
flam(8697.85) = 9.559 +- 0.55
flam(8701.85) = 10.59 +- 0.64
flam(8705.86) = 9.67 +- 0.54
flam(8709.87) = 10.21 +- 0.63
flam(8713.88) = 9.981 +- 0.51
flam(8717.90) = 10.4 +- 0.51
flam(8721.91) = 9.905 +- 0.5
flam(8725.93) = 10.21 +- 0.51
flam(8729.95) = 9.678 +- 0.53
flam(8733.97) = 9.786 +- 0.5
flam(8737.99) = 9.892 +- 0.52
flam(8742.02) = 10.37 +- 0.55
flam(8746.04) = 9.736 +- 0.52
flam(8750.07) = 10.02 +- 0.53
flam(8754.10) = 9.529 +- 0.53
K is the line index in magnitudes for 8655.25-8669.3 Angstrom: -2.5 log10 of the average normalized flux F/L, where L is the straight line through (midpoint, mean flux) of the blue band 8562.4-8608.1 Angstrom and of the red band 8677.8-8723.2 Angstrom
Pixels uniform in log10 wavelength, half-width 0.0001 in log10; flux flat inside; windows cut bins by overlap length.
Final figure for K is 0.149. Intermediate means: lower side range 10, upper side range 10.2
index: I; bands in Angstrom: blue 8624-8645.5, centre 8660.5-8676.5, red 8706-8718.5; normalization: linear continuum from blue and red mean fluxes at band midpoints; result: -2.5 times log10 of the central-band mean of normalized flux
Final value 0.19 mag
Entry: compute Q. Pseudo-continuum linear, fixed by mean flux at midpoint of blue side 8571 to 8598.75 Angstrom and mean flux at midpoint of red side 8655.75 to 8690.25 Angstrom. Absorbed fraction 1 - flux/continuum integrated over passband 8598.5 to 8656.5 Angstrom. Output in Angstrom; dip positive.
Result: -3.5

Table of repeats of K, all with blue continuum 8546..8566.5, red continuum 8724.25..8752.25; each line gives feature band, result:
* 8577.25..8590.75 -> -0.08 mag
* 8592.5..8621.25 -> -0.04 mag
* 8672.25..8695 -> -0.05 mag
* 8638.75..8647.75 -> -0.07 mag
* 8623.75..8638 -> -0.10 mag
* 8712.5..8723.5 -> -0.02 mag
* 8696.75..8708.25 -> -0.01 mag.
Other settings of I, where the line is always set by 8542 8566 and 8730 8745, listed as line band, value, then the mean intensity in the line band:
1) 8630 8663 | -0.10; 10.5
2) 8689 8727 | -0.02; 10.1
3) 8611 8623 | -0.05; 9.94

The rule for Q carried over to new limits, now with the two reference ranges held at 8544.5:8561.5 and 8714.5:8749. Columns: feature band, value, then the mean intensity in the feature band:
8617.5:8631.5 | -1.1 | 10.4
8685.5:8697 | -0.4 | 10.2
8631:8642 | -1.3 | 10.8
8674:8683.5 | -0.4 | 10.2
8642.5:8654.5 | -1.5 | 10.9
